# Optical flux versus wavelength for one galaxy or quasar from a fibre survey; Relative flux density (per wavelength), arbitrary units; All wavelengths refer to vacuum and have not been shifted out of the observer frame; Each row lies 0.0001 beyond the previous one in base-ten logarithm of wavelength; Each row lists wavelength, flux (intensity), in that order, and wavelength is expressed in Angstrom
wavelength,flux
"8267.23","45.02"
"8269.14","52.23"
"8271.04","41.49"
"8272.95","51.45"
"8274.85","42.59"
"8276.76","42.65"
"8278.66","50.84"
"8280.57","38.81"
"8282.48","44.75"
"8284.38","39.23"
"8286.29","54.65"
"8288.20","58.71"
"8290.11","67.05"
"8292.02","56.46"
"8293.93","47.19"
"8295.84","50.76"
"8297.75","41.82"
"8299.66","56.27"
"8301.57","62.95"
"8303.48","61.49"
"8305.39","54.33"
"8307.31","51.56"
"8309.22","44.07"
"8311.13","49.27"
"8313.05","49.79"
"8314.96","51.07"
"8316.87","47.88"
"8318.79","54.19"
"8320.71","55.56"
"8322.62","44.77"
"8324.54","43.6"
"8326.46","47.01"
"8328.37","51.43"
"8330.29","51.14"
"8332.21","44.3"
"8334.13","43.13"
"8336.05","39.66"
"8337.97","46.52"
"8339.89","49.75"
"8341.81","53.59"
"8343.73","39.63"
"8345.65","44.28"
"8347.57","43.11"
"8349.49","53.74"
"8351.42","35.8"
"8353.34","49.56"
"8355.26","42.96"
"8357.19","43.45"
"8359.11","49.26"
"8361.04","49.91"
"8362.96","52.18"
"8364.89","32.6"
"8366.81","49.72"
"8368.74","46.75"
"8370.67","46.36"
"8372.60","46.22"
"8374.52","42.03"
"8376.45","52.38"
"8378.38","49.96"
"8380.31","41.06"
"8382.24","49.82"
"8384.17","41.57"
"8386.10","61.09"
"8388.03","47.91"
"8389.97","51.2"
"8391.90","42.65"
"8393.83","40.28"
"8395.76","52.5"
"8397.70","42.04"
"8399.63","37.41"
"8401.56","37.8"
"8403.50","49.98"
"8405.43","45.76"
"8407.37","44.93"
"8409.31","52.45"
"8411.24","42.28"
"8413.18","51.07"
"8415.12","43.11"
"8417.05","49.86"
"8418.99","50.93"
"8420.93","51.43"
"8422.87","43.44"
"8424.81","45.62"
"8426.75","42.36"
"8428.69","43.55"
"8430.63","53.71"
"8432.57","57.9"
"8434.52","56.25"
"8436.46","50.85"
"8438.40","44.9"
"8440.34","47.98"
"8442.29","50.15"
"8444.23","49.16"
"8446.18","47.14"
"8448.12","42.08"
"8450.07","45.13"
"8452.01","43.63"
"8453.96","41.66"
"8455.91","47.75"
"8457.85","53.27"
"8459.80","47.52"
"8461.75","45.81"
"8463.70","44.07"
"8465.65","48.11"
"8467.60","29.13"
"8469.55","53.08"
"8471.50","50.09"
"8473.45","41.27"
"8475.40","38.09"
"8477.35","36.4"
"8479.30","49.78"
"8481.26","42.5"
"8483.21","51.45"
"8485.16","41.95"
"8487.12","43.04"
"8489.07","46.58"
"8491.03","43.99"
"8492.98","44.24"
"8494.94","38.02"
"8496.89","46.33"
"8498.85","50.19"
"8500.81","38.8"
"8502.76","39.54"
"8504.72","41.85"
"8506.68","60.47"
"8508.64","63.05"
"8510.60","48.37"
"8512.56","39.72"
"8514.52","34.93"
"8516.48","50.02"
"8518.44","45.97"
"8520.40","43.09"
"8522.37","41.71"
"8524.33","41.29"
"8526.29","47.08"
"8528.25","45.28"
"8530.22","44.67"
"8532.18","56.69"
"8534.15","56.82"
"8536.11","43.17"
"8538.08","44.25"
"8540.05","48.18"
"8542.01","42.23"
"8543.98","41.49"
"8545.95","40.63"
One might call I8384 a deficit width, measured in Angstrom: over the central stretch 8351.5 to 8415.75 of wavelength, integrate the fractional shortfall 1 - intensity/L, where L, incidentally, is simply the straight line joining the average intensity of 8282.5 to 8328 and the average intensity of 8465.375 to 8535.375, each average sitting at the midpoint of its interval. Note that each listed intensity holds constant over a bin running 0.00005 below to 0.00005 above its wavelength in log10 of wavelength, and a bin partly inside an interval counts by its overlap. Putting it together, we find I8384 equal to 3.8 Angstrom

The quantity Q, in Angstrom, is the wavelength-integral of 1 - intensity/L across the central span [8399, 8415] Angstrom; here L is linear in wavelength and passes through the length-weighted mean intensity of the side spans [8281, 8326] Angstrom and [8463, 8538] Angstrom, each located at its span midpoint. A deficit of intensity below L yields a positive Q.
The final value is 1.0 Angstrom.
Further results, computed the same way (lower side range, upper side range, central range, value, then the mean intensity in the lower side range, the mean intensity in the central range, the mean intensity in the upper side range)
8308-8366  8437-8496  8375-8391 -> -1.0 Angstrom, 46.8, 49.1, 45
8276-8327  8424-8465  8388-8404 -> 1.4 Angstrom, 50.7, 44.3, 47.6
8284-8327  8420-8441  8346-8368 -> 2.2 Angstrom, 51.9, 45.6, 48.9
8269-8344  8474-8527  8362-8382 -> 0.7 Angstrom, 49.4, 46.1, 44.7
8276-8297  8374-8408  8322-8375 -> 2.1 Angstrom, 50.1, 45.8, 46.2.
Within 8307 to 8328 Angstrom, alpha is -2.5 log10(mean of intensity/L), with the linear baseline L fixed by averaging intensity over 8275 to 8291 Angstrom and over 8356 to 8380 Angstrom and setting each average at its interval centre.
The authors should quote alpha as -0.020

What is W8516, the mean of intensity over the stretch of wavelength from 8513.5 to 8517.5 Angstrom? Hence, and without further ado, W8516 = 42.5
